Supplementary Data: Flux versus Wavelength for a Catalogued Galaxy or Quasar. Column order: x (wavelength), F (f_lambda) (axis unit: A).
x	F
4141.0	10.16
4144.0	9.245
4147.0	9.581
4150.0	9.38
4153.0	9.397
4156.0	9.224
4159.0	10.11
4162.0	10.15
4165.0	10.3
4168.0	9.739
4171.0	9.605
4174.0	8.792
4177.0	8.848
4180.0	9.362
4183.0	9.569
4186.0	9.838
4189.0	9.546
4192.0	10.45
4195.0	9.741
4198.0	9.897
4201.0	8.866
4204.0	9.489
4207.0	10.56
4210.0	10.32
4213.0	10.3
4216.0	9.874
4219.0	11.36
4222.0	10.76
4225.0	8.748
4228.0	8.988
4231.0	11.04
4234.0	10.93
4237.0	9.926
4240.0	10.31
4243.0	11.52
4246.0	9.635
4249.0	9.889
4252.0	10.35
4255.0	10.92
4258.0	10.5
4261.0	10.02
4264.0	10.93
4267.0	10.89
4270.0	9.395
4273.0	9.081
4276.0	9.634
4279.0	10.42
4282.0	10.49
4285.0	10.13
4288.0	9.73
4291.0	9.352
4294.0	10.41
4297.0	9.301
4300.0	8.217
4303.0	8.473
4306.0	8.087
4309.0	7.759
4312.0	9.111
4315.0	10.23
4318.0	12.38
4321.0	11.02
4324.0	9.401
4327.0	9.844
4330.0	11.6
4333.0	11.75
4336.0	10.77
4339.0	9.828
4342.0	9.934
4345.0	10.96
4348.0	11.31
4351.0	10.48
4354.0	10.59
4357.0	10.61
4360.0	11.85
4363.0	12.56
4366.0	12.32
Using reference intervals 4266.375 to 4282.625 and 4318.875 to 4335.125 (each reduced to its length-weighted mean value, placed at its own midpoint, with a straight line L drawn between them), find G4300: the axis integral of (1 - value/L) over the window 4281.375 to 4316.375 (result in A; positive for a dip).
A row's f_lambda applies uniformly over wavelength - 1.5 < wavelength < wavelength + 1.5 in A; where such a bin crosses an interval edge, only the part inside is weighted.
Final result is 3.6 A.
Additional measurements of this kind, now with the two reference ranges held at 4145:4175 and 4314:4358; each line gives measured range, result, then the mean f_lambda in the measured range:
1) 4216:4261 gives -0.90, 10.3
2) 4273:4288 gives 0.52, 10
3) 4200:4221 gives -0.44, 10.2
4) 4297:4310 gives 2.76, 8.28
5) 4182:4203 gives 0.29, 9.7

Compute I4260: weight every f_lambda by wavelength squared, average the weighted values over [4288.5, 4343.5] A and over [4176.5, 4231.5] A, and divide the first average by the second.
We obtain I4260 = 1.05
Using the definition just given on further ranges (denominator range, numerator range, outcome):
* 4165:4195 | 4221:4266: 1.11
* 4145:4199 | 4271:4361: 1.12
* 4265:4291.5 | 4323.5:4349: 1.10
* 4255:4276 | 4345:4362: 1.13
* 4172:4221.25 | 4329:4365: 1.21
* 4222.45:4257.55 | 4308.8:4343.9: 1.06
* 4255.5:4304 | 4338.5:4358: 1.11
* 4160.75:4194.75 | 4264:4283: 1.09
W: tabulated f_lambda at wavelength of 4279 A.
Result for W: 10.42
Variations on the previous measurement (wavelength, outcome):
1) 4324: 9.401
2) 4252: 10.35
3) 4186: 9.838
